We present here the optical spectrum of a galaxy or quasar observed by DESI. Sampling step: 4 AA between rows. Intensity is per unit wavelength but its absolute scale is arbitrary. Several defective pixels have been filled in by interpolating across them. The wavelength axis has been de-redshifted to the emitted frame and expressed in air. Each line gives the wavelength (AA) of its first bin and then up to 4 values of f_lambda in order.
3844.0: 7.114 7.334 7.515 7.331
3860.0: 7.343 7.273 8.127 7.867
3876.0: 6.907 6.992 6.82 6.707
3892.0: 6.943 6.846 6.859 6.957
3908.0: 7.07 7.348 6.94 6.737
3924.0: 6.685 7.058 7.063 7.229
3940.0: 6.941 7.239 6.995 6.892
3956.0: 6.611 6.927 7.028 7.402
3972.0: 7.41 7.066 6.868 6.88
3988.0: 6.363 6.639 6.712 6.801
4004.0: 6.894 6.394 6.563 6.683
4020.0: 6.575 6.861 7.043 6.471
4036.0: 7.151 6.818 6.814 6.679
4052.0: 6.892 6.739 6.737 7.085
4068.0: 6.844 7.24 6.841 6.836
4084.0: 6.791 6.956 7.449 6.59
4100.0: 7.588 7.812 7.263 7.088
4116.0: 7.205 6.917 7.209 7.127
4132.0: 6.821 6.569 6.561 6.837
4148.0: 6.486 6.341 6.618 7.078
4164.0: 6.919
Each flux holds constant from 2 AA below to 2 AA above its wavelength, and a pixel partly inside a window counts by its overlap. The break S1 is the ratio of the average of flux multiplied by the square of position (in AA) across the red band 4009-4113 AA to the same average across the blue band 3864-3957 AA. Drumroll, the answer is 1.1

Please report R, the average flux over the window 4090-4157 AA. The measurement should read 6.97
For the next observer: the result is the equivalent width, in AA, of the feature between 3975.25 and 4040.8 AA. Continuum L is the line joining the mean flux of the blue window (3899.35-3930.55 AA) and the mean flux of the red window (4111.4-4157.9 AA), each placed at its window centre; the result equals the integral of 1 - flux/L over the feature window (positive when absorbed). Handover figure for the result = 1.4 AA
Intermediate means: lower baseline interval 6.96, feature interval 6.74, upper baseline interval 6.81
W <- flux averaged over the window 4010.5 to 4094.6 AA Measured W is 6.86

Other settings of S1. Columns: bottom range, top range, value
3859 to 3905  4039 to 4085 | 1.05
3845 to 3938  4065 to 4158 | 1.09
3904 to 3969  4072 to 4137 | 1.10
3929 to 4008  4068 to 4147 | 1.09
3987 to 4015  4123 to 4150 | 1.09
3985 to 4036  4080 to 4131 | 1.12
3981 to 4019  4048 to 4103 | 1.09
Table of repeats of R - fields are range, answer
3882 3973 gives 6.98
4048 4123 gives 7.04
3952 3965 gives 6.85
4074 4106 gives 7.11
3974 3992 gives 6.78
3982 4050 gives 6.73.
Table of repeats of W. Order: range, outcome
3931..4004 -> 6.95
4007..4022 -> 6.56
